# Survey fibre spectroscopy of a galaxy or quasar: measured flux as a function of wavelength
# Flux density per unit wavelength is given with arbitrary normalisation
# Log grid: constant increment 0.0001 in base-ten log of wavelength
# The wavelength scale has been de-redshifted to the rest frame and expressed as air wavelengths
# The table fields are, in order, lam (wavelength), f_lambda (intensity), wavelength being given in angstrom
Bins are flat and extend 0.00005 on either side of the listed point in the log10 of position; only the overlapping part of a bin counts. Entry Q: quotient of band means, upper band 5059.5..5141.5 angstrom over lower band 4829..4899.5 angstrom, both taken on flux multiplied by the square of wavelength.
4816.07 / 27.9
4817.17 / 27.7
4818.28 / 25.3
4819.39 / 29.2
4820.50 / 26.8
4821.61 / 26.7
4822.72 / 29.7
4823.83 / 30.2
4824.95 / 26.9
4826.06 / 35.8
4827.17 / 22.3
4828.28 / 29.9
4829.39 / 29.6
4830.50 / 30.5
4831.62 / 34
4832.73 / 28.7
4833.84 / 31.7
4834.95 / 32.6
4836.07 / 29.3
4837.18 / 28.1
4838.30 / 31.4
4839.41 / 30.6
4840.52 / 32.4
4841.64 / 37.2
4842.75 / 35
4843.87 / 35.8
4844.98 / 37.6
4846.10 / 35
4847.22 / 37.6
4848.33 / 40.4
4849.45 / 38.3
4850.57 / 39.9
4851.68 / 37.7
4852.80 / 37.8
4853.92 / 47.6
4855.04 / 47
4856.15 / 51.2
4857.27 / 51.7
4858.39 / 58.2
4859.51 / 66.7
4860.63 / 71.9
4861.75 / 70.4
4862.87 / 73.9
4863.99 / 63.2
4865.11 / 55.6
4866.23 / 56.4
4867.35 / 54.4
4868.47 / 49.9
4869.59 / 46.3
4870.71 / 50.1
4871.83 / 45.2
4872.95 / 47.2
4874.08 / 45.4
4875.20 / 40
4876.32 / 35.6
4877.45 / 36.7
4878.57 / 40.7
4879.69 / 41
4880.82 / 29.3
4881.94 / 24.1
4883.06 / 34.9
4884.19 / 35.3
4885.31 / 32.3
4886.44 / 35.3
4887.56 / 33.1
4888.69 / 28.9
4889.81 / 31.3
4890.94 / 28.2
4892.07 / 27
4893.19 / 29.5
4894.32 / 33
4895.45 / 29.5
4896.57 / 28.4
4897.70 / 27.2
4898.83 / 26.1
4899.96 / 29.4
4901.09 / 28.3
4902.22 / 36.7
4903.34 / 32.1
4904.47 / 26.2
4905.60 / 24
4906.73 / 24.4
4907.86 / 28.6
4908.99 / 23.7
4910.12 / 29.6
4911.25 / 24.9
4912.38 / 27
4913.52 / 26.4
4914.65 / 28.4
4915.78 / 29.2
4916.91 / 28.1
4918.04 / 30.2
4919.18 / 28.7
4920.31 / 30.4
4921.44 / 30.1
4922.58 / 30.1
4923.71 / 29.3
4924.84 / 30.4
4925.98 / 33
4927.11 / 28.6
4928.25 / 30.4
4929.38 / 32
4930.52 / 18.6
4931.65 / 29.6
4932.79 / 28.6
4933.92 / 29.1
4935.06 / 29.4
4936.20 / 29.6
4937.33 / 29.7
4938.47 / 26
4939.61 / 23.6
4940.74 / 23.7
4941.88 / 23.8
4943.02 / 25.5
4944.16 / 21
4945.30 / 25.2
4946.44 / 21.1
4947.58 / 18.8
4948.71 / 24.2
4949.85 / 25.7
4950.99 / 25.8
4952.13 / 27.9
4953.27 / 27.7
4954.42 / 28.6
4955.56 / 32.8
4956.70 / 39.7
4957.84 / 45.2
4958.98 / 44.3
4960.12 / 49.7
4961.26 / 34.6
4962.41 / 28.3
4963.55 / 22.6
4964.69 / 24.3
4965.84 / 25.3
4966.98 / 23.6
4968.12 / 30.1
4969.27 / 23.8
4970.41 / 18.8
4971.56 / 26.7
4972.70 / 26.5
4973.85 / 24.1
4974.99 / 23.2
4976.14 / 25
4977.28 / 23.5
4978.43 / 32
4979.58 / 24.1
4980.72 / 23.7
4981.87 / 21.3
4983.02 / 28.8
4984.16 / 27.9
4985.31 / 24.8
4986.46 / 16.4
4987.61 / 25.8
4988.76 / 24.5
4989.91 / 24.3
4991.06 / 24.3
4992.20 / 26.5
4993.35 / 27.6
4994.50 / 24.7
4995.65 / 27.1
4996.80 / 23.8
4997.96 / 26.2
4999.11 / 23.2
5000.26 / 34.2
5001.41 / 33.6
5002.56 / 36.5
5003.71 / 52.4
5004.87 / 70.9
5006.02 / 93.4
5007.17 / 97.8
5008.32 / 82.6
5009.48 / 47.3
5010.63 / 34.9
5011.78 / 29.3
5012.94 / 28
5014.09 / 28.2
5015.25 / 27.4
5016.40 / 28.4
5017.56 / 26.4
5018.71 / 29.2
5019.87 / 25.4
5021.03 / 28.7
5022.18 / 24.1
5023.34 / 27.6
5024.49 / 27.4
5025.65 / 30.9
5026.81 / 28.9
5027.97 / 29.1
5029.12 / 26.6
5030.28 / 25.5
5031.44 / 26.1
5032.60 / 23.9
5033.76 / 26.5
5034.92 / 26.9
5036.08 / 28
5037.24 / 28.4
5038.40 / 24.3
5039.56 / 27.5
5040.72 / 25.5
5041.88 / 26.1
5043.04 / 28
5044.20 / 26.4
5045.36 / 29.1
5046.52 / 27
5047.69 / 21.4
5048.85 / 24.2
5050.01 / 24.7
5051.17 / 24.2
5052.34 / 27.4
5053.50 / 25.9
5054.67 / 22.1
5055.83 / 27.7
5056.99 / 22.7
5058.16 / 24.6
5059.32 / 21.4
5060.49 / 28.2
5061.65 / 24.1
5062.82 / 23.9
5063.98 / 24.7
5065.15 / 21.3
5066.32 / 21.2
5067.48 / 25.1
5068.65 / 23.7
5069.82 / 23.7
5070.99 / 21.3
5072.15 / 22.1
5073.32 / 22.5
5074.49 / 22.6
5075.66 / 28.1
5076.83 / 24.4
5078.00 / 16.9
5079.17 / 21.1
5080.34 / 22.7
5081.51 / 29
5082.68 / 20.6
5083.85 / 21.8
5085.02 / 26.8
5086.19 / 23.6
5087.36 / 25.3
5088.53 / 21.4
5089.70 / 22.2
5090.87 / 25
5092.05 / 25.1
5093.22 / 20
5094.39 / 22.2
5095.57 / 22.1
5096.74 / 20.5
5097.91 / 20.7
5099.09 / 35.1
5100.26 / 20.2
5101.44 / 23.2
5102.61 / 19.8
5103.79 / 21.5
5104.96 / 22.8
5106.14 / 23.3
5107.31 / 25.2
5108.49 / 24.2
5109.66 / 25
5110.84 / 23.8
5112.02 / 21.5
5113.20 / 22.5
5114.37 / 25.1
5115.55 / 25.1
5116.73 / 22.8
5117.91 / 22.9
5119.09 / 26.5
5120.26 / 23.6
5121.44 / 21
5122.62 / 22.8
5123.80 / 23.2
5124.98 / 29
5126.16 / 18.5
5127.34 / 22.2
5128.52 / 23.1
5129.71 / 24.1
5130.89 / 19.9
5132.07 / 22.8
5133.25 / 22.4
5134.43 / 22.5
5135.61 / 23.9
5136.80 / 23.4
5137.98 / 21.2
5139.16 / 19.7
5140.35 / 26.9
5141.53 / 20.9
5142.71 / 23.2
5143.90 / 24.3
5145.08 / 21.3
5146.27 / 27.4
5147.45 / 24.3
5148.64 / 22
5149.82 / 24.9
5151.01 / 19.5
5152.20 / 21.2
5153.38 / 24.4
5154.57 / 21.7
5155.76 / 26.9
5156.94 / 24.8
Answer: 0.6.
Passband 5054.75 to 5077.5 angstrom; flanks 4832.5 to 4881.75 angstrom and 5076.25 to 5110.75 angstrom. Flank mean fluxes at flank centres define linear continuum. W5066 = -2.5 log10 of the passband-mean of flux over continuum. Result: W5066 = 0.08 mag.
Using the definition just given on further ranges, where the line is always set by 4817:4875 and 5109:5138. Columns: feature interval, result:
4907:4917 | 0.32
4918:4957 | 0.26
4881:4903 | 0.24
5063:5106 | 0.11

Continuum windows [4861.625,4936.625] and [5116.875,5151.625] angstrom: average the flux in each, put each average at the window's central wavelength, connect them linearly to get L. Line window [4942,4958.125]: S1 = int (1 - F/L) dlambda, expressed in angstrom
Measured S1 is 2.2 angstrom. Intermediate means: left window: 34.3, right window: 23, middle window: 27.4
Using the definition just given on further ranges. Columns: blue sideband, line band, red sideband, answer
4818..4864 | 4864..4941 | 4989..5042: 9.11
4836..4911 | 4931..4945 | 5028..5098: 3.05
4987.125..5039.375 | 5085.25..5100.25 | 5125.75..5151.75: 1.77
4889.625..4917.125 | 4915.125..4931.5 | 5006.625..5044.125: -0.22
